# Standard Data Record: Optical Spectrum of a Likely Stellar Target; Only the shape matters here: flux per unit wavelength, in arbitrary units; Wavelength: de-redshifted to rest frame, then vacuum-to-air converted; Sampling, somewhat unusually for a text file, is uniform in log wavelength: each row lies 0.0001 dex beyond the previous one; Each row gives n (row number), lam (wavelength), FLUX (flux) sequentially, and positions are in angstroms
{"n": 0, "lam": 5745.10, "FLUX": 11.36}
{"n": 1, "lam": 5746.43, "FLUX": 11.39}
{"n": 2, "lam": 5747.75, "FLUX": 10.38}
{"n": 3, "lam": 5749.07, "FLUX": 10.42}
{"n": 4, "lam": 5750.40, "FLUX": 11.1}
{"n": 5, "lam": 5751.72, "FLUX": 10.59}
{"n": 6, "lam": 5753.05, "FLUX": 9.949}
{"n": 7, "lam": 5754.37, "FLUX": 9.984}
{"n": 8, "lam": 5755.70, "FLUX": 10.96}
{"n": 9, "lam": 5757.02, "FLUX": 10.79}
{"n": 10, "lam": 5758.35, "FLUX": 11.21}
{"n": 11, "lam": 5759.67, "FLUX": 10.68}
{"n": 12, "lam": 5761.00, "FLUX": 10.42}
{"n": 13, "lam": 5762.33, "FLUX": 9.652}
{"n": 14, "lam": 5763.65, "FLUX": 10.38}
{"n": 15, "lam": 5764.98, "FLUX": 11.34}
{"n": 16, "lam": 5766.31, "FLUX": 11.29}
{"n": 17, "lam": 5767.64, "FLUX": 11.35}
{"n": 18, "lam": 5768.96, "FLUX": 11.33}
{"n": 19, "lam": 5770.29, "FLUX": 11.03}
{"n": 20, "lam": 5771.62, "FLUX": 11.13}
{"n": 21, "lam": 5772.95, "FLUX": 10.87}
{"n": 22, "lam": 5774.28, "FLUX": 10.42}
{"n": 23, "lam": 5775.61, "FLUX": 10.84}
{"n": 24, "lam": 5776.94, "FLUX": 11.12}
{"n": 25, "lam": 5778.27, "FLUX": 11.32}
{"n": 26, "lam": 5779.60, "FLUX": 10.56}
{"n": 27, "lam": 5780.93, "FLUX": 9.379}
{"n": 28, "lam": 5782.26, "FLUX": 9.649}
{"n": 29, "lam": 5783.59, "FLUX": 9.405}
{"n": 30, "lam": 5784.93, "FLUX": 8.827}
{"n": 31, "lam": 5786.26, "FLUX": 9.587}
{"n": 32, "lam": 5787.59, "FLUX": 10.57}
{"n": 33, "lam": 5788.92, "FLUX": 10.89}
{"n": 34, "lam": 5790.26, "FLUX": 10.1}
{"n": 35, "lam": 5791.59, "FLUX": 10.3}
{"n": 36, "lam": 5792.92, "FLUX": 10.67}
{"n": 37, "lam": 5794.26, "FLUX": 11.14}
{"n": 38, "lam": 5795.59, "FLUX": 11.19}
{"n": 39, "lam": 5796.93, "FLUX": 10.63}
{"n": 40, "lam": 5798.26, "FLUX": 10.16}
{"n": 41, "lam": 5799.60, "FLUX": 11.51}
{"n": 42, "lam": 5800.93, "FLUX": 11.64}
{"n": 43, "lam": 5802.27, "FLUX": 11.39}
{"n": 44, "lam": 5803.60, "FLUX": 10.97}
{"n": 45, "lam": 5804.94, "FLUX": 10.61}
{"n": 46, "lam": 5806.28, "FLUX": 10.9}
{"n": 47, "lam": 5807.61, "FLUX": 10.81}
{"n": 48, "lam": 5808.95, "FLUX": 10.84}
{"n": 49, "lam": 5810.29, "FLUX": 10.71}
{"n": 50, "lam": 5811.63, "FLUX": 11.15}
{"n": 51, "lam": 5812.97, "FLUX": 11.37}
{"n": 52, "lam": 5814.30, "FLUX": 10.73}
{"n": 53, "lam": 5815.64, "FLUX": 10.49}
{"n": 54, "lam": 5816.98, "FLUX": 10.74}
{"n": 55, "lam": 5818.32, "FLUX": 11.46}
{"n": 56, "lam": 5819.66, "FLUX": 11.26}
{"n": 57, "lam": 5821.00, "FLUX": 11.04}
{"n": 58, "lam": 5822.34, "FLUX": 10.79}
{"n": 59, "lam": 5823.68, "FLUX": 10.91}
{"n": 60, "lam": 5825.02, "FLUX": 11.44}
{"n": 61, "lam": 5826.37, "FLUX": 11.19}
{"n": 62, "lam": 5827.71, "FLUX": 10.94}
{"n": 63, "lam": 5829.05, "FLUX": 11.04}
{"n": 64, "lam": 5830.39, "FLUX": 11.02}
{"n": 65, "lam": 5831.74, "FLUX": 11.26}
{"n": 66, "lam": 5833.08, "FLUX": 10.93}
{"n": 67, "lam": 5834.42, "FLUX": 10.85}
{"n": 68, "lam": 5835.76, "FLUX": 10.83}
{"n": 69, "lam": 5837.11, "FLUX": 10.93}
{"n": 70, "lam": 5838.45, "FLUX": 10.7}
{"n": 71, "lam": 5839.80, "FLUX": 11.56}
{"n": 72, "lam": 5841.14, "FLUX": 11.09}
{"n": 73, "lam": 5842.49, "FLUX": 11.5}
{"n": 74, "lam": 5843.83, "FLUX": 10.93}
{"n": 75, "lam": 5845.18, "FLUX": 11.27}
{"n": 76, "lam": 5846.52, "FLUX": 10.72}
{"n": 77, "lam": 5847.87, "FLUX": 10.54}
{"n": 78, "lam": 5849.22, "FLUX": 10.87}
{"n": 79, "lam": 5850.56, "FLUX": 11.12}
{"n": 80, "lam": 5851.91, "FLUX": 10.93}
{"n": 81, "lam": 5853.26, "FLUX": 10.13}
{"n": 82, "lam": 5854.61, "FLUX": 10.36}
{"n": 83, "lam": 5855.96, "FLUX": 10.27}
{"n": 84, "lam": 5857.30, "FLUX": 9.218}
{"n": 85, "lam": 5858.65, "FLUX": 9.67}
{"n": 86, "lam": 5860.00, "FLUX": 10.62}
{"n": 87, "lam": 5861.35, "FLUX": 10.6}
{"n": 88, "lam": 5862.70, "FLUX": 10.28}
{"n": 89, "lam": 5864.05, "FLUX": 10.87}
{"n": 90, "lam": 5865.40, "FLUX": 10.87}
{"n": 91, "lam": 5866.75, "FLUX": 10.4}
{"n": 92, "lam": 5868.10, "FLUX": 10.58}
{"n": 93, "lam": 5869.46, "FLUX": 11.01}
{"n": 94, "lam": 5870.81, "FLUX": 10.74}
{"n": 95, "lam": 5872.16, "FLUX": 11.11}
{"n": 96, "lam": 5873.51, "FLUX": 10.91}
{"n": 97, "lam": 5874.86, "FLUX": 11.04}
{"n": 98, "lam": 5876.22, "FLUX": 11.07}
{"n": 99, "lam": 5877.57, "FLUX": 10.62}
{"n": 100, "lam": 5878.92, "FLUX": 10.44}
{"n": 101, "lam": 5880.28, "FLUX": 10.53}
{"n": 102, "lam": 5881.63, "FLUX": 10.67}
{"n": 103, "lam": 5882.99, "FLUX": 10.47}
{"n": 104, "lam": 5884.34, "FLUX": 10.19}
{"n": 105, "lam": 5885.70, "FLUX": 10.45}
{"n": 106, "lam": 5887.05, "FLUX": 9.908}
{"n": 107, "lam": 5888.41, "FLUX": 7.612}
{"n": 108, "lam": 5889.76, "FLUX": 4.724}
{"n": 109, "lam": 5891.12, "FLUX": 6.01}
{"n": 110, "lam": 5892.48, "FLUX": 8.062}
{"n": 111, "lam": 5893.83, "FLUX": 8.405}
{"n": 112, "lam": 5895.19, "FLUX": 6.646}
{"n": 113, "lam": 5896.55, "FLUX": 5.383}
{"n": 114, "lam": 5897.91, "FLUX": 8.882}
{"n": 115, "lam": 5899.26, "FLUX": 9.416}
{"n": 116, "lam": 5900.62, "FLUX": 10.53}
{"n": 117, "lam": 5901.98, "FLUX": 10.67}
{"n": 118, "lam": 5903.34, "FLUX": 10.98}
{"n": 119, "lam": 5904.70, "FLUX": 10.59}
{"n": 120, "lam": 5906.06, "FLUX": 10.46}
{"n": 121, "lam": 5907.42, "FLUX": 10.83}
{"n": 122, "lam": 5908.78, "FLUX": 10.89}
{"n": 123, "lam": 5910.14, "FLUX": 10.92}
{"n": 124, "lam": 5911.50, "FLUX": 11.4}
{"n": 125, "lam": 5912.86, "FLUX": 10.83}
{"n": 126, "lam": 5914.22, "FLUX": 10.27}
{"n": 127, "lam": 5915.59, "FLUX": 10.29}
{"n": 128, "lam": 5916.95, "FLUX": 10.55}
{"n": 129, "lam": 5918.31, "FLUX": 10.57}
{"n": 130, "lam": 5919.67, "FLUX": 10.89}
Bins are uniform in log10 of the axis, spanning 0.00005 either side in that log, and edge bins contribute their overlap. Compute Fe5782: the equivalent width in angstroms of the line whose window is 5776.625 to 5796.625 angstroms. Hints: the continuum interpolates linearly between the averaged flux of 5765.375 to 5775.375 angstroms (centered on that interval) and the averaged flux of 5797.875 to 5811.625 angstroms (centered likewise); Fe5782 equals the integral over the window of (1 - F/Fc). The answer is 1.3 angstroms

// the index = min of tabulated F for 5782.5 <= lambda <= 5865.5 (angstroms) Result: 8.827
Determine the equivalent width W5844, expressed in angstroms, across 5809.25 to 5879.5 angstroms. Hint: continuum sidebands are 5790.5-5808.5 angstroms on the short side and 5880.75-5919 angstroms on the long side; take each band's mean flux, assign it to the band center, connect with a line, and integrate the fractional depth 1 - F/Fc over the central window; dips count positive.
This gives -3.7 angstroms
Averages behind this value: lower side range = 10.9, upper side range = 9.53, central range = 10.8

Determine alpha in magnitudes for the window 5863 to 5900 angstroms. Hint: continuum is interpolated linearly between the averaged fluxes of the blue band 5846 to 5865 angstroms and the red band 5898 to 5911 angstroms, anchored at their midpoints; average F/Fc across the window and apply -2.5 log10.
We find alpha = 0.10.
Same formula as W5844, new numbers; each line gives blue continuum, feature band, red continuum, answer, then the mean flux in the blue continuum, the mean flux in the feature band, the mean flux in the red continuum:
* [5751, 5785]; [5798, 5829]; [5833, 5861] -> -1.03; 10.6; 11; 10.7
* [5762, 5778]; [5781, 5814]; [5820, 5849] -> 1.10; 10.9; 10.6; 11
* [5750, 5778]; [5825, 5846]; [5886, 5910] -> -2.79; 10.8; 11.1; 8.9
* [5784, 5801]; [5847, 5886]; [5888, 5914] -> -4.03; 10.5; 10.6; 9.16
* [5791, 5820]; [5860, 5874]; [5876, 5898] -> -2.14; 10.9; 10.7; 8.78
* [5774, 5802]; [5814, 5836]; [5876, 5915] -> -1.81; 10.5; 11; 9.57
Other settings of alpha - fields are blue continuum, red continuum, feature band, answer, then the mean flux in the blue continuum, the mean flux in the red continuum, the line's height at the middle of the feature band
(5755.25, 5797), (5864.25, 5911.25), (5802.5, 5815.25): -0.057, 10.6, 9.79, 10.4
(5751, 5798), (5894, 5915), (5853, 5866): -0.019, 10.6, 9.88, 10.1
